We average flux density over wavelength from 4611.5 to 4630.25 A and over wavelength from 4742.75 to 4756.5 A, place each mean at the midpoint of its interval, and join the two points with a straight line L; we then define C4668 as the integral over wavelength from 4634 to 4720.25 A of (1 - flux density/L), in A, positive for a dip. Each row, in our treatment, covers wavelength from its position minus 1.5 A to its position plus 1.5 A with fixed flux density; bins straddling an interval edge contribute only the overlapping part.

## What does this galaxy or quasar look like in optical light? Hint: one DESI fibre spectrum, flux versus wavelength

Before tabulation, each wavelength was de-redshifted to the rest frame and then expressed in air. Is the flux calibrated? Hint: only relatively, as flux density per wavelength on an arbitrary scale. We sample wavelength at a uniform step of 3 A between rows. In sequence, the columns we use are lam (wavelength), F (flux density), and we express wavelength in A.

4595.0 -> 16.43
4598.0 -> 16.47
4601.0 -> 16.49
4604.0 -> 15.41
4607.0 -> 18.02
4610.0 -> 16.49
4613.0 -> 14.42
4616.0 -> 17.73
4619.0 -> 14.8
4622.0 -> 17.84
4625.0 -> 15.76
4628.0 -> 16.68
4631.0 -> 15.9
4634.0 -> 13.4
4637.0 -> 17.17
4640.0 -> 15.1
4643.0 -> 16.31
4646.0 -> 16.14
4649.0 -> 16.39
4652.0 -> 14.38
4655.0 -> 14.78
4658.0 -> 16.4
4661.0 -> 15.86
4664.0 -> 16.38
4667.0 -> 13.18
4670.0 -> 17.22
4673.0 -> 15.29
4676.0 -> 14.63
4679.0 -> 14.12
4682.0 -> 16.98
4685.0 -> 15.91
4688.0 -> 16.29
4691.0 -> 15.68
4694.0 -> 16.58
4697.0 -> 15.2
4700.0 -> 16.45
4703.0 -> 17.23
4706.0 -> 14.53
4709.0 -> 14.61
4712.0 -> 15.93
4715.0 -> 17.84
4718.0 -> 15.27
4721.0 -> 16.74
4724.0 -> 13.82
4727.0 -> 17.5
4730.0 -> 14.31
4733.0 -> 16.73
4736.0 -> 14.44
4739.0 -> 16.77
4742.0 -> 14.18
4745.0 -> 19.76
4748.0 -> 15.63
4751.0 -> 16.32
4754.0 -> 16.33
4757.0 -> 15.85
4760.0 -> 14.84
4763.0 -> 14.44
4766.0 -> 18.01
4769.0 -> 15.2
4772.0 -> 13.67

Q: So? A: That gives 3.7 A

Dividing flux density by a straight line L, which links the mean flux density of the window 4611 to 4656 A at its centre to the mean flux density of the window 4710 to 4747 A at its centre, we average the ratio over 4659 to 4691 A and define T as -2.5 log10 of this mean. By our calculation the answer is 0.02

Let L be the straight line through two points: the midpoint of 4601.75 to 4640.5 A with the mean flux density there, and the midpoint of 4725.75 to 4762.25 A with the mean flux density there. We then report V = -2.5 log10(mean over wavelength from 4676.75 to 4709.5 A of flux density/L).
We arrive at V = 0.017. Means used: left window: 16.1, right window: 16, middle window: 15.8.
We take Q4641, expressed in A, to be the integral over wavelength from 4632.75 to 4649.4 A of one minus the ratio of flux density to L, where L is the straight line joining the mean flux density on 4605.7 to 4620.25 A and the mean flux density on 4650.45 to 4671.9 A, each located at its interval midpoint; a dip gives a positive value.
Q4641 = 0.1 A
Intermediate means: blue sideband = 16.3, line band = 15.7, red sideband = 15.5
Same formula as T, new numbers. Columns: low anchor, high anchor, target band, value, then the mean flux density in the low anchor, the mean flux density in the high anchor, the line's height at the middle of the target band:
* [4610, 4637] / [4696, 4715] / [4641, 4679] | 0.026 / 15.9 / 15.8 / 15.9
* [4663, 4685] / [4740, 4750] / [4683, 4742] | 0.011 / 15.4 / 16.5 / 16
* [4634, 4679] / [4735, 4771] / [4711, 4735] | -0.010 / 15.5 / 16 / 15.8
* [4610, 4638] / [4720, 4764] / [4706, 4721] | 0.002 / 16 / 15.8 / 15.9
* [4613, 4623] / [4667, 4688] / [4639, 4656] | 0.029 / 16.4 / 15.6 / 16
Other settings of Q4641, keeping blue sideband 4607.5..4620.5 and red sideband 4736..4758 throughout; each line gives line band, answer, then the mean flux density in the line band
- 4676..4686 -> 0.41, 15.5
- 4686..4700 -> 0.16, 16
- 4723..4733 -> 0.46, 15.5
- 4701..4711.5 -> 0.43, 15.5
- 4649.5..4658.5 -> 0.51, 15.2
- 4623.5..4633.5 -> 0.13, 15.8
